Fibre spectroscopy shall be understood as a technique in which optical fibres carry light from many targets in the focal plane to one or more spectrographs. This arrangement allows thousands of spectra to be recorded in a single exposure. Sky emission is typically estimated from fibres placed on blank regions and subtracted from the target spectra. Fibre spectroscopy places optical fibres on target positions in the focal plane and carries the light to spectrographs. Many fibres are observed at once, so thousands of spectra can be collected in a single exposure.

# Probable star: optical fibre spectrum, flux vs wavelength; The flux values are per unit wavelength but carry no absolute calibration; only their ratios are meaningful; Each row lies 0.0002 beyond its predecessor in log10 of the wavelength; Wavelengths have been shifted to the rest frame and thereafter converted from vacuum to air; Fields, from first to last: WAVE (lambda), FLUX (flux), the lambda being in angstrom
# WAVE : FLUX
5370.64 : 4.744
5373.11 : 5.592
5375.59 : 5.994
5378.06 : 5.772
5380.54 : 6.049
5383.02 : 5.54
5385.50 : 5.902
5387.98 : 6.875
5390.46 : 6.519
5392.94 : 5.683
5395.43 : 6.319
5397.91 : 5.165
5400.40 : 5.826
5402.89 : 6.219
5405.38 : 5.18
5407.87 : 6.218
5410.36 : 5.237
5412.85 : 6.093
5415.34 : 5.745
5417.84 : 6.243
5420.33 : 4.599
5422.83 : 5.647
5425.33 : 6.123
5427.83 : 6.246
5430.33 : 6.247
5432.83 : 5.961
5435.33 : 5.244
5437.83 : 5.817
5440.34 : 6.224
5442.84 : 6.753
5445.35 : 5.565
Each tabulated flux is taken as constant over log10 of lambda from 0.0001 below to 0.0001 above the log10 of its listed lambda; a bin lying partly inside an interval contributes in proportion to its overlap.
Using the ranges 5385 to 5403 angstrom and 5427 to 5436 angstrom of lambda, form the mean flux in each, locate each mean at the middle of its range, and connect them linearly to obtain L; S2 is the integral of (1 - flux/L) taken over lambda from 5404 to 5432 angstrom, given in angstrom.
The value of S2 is 0.97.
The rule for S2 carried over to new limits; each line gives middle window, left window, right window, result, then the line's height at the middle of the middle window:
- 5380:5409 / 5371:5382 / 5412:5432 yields -0.8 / 5.8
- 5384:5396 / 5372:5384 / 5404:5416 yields -1.0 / 5.76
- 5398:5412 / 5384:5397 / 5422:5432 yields 1.1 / 6.16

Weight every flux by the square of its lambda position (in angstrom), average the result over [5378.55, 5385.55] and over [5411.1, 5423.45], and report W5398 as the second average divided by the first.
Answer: 0.99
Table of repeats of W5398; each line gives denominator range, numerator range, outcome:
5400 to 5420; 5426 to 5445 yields 1.05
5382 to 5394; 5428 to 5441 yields 0.98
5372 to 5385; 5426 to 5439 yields 1.04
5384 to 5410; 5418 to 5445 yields 1.00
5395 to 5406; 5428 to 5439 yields 1.04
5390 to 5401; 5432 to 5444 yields 1.04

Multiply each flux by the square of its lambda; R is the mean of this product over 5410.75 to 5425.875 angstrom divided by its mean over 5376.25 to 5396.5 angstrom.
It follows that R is 0.9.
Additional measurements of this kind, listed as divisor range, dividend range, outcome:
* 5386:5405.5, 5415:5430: 0.97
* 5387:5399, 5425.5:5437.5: 0.99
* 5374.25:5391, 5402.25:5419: 0.97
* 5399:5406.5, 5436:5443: 1.08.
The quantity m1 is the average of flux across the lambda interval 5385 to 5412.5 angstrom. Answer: 5.93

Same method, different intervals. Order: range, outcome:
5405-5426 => 5.68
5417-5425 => 5.53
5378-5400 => 5.98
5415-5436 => 5.8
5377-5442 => 5.88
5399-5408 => 5.8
